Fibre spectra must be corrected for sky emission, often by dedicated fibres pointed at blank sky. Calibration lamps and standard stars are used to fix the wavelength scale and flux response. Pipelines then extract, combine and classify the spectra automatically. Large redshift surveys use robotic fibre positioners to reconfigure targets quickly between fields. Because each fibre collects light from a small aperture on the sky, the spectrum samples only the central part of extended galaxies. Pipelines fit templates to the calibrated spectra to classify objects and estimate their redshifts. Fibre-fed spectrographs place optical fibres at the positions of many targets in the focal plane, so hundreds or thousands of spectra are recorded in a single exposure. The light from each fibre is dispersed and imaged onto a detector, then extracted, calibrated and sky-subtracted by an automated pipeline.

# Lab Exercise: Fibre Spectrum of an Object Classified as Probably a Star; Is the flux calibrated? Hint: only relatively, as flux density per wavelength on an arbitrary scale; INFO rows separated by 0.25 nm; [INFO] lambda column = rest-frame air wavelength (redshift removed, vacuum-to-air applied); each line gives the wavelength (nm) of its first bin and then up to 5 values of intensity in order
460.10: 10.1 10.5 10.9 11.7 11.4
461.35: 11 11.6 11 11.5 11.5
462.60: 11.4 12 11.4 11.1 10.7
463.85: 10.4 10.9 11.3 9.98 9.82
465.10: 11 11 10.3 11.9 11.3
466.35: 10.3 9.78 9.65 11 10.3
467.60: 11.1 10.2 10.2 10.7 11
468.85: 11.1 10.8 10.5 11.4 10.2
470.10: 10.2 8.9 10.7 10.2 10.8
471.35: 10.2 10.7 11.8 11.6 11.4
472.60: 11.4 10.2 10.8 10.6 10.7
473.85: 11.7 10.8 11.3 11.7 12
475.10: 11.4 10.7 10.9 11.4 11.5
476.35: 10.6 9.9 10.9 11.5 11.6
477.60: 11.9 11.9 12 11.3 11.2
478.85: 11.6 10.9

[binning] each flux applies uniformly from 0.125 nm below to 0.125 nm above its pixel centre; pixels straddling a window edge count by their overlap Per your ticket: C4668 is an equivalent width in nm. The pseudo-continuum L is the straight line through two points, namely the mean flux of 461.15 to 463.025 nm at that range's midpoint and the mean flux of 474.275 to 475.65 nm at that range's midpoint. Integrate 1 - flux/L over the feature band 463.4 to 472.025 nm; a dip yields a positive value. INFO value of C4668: 0.60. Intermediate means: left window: 11.4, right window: 11.4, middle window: 10.6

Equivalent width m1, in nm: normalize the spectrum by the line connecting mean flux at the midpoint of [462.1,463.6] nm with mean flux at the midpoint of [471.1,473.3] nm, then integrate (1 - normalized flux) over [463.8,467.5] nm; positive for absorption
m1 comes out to 0.225 nm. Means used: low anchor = 11.4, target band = 10.6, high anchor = 11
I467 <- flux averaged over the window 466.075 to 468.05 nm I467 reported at 10.4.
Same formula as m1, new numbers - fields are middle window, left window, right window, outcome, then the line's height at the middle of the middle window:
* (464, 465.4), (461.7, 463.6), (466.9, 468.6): 0.051 nm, 11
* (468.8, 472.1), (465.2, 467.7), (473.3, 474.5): 0.083 nm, 10.9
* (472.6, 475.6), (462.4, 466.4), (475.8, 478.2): 0.037 nm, 11.2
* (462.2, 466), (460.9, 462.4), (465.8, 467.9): 0.000 nm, 11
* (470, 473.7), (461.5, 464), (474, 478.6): 0.196 nm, 11.3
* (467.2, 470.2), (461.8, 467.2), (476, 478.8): 0.099 nm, 11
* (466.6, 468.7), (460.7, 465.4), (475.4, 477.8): 0.121 nm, 11.1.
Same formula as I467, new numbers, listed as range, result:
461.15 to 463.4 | 11.4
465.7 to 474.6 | 10.7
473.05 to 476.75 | 11.1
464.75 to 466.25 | 10.9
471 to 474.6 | 11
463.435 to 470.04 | 10.6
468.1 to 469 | 10.8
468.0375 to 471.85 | 10.6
